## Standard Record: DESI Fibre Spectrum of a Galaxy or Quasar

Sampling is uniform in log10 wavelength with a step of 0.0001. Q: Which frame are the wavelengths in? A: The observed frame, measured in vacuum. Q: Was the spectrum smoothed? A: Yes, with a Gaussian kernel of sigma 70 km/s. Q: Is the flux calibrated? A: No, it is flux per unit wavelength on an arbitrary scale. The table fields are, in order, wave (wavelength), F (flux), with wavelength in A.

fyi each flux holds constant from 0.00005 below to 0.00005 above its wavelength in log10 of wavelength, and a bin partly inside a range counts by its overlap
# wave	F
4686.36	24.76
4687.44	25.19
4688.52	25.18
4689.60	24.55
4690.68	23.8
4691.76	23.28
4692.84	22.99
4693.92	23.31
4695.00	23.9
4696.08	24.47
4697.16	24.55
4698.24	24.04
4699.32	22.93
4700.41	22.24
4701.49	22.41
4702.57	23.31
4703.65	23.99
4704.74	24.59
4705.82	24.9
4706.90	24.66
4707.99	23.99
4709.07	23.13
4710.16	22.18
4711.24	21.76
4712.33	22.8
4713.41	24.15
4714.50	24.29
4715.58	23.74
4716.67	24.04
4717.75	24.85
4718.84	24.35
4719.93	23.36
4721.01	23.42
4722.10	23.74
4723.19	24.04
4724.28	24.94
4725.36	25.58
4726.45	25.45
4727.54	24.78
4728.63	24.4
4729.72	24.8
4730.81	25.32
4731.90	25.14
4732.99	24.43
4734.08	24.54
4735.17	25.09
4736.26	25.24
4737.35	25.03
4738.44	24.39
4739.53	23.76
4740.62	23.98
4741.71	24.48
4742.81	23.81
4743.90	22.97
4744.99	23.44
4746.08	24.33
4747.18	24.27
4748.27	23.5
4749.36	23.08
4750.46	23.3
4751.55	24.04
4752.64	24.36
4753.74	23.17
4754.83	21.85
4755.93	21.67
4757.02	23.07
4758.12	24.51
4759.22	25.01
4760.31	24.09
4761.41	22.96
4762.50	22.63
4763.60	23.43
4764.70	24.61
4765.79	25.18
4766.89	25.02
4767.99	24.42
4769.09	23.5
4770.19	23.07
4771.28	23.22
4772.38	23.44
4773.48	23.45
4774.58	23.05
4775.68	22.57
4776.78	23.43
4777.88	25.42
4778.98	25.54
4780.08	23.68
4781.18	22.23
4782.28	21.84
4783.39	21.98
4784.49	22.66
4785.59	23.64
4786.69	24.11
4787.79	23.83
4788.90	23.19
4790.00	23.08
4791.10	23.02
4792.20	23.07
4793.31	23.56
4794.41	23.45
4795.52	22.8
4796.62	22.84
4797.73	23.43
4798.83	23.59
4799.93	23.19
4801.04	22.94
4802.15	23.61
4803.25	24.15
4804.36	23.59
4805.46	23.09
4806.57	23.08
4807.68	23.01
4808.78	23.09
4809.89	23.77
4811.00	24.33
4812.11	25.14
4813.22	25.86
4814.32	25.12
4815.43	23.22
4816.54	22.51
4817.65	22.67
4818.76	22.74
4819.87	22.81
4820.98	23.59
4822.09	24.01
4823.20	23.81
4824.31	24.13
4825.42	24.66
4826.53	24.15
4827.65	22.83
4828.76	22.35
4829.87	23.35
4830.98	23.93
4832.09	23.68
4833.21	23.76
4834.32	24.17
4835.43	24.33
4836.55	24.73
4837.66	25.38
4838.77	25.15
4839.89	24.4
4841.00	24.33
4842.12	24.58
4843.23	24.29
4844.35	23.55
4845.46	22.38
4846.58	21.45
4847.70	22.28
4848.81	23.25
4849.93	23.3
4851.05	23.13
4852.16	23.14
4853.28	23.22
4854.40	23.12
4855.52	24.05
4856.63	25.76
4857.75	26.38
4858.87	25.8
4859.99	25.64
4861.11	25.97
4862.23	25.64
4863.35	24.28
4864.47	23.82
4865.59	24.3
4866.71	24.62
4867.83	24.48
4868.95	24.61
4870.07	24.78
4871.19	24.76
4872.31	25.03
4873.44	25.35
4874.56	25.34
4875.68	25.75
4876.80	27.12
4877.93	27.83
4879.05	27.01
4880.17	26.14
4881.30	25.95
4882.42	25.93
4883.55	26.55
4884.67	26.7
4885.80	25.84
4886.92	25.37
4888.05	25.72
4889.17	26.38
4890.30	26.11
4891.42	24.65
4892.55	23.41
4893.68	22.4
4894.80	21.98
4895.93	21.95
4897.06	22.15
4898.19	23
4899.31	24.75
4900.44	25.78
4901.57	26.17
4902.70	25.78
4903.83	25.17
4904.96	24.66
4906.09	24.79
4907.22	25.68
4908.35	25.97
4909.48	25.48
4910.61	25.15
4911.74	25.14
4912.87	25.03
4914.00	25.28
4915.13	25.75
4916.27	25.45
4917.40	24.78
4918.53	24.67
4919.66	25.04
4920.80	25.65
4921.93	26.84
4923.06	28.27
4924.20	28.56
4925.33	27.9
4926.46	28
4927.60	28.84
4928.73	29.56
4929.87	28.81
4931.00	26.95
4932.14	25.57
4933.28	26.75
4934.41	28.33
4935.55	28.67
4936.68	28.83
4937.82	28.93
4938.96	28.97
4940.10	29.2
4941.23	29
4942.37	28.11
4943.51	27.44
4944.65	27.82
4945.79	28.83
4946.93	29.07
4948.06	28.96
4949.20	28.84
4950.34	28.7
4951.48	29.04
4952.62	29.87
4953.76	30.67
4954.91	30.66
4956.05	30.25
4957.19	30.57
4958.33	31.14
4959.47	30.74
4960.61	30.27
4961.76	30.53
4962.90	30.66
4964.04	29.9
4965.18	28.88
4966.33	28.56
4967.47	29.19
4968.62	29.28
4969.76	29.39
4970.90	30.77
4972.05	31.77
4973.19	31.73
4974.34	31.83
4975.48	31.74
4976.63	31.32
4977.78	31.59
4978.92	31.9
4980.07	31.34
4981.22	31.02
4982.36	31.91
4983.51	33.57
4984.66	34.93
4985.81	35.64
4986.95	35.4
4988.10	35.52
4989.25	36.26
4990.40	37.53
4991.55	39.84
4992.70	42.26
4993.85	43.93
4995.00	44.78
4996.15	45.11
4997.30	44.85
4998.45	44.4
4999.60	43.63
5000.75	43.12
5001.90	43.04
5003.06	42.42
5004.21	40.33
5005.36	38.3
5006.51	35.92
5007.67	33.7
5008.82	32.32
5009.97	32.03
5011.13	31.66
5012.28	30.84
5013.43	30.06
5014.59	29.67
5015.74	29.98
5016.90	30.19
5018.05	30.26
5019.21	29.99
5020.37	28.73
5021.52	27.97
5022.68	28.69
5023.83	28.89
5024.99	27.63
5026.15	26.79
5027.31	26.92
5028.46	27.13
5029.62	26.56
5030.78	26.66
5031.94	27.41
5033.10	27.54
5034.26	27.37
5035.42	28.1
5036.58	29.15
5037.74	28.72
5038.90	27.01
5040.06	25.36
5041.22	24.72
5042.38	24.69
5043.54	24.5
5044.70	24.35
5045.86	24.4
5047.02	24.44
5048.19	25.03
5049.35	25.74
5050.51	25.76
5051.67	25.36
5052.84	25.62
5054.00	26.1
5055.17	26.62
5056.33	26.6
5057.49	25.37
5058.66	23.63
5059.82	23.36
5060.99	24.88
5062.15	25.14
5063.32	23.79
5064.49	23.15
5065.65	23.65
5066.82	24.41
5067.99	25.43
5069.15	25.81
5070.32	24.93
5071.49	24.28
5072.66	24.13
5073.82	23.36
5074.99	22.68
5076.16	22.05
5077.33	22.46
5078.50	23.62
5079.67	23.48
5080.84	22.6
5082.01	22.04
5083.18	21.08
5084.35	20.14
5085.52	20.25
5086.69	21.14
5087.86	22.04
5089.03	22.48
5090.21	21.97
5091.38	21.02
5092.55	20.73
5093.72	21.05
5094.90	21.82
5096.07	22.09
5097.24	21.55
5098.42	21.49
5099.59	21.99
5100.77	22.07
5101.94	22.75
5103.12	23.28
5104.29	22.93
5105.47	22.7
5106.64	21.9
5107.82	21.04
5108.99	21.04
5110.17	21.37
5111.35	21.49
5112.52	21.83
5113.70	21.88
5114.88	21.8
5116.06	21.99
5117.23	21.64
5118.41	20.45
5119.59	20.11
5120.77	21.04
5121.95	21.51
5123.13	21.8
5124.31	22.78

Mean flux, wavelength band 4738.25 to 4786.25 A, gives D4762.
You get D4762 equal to 23.6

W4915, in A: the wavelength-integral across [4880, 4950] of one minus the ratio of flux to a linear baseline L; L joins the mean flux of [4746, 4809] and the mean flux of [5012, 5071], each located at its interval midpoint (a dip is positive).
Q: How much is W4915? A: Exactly -3.6 A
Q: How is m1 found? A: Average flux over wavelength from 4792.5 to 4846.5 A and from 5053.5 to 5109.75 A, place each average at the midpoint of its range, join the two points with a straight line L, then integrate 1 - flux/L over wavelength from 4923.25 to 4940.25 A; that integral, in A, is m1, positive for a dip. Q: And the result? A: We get -3.53 A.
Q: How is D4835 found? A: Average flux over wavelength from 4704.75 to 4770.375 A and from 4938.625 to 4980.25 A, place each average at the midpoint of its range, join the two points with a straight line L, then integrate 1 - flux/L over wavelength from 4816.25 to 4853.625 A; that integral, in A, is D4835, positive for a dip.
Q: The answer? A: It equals 4.2 A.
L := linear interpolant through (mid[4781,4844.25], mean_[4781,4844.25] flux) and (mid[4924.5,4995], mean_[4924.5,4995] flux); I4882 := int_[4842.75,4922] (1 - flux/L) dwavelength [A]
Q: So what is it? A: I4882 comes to 6.6 A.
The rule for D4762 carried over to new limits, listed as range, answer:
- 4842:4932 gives 25.2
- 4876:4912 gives 25.2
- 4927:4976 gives 29.4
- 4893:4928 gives 25.3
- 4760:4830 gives 23.5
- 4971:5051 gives 32.1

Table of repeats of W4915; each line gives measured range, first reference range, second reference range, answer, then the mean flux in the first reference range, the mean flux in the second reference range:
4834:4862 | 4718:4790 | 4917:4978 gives 2.3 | 23.9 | 29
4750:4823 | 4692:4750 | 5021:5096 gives 1.9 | 24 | 24.7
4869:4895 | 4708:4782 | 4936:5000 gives 3.3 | 23.9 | 32.6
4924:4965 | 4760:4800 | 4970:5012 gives 5.6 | 23.5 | 36.5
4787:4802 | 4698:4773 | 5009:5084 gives 0.7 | 23.9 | 26.1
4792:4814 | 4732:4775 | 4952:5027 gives 1.9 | 23.8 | 33.5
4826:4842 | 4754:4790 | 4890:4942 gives 0.4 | 23.5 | 26.1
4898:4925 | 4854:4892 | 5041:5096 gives -0.5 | 25.5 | 23.6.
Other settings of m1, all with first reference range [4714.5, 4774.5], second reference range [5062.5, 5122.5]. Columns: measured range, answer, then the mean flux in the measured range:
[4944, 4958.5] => -4.1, 29.5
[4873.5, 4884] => -1.3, 26.4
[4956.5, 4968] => -3.6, 30.1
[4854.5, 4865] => -0.8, 25.2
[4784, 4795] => 0.2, 23.4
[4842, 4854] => 0.2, 23.1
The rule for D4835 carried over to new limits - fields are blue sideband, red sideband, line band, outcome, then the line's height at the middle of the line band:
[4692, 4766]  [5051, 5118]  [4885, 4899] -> -0.4 A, 23.4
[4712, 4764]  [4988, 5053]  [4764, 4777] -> 0.6 A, 24.9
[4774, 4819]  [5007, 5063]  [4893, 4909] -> 0.5 A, 25.2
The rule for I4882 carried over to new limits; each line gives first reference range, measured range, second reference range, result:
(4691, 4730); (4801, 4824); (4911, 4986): 2.17 A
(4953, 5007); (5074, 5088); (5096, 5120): 1.45 A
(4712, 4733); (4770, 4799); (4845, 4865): 1.11 A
